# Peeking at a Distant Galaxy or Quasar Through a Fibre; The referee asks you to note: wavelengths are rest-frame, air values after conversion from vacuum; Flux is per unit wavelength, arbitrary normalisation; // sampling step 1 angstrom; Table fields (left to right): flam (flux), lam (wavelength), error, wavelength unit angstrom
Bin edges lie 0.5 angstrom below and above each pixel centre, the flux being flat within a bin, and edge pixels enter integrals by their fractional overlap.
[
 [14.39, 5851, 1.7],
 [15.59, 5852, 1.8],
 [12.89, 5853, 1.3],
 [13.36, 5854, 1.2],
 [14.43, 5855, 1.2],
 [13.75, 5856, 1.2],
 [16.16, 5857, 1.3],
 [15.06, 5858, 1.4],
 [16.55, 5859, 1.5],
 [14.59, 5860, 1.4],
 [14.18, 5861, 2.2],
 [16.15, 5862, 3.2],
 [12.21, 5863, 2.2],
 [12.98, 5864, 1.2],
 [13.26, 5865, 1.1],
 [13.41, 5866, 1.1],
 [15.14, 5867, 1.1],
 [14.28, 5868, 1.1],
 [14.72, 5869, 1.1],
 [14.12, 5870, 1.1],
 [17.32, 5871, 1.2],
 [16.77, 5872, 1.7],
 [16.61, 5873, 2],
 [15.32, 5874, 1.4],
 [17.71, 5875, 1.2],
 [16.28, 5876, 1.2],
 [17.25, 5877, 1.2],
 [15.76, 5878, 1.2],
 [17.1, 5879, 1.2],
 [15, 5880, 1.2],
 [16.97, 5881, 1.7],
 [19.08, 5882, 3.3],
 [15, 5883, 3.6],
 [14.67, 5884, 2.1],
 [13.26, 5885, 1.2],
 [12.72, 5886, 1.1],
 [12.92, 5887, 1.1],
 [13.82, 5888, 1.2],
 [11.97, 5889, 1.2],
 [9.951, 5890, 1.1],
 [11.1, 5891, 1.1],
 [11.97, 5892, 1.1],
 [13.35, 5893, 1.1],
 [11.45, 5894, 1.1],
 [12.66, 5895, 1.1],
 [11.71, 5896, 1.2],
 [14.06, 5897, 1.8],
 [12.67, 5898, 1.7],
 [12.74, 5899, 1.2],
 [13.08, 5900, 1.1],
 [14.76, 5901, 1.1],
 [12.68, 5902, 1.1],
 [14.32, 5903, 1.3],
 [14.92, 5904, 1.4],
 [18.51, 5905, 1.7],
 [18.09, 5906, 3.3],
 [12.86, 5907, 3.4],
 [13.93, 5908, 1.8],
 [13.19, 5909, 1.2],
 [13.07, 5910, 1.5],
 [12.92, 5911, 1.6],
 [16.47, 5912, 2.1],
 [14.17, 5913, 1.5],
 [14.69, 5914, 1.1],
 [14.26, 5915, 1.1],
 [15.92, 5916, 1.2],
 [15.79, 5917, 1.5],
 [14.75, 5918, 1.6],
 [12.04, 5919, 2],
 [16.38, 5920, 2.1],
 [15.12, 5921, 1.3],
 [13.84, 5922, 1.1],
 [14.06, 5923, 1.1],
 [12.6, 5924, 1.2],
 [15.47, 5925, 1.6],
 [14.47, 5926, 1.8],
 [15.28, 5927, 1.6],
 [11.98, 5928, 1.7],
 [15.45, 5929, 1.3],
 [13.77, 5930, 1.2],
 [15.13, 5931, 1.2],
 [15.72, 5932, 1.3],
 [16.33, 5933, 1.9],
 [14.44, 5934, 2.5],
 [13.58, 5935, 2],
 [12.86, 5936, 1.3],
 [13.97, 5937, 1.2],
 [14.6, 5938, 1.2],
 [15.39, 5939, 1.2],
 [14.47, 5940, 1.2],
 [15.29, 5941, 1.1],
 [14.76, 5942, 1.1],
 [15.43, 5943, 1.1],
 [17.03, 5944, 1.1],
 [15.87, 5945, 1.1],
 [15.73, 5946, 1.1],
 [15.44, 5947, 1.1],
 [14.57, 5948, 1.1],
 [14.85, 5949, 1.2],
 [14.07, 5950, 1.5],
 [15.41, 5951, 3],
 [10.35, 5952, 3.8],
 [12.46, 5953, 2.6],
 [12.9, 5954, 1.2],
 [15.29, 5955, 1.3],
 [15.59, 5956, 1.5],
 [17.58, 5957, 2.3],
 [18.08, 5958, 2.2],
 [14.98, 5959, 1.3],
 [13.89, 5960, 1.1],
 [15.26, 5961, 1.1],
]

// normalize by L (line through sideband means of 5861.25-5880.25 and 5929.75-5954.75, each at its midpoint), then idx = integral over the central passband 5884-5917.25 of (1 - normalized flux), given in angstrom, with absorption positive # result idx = 3.0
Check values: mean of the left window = 15.3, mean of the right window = 14.6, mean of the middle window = 13.6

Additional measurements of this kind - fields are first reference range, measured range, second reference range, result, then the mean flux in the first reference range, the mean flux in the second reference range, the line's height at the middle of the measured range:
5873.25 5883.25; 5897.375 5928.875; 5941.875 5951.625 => 3.06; 16.6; 15.3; 15.9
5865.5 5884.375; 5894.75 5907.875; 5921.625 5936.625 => 0.90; 15.9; 14.3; 15.2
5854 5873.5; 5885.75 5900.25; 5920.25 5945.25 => 2.31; 14.8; 14.7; 14.7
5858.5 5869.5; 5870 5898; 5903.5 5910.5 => 0.23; 14.3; 14.9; 14.6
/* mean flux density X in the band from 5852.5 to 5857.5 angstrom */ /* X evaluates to 14.1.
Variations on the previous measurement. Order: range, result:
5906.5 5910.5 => 13.3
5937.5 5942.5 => 14.9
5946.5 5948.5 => 15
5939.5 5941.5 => 14.9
